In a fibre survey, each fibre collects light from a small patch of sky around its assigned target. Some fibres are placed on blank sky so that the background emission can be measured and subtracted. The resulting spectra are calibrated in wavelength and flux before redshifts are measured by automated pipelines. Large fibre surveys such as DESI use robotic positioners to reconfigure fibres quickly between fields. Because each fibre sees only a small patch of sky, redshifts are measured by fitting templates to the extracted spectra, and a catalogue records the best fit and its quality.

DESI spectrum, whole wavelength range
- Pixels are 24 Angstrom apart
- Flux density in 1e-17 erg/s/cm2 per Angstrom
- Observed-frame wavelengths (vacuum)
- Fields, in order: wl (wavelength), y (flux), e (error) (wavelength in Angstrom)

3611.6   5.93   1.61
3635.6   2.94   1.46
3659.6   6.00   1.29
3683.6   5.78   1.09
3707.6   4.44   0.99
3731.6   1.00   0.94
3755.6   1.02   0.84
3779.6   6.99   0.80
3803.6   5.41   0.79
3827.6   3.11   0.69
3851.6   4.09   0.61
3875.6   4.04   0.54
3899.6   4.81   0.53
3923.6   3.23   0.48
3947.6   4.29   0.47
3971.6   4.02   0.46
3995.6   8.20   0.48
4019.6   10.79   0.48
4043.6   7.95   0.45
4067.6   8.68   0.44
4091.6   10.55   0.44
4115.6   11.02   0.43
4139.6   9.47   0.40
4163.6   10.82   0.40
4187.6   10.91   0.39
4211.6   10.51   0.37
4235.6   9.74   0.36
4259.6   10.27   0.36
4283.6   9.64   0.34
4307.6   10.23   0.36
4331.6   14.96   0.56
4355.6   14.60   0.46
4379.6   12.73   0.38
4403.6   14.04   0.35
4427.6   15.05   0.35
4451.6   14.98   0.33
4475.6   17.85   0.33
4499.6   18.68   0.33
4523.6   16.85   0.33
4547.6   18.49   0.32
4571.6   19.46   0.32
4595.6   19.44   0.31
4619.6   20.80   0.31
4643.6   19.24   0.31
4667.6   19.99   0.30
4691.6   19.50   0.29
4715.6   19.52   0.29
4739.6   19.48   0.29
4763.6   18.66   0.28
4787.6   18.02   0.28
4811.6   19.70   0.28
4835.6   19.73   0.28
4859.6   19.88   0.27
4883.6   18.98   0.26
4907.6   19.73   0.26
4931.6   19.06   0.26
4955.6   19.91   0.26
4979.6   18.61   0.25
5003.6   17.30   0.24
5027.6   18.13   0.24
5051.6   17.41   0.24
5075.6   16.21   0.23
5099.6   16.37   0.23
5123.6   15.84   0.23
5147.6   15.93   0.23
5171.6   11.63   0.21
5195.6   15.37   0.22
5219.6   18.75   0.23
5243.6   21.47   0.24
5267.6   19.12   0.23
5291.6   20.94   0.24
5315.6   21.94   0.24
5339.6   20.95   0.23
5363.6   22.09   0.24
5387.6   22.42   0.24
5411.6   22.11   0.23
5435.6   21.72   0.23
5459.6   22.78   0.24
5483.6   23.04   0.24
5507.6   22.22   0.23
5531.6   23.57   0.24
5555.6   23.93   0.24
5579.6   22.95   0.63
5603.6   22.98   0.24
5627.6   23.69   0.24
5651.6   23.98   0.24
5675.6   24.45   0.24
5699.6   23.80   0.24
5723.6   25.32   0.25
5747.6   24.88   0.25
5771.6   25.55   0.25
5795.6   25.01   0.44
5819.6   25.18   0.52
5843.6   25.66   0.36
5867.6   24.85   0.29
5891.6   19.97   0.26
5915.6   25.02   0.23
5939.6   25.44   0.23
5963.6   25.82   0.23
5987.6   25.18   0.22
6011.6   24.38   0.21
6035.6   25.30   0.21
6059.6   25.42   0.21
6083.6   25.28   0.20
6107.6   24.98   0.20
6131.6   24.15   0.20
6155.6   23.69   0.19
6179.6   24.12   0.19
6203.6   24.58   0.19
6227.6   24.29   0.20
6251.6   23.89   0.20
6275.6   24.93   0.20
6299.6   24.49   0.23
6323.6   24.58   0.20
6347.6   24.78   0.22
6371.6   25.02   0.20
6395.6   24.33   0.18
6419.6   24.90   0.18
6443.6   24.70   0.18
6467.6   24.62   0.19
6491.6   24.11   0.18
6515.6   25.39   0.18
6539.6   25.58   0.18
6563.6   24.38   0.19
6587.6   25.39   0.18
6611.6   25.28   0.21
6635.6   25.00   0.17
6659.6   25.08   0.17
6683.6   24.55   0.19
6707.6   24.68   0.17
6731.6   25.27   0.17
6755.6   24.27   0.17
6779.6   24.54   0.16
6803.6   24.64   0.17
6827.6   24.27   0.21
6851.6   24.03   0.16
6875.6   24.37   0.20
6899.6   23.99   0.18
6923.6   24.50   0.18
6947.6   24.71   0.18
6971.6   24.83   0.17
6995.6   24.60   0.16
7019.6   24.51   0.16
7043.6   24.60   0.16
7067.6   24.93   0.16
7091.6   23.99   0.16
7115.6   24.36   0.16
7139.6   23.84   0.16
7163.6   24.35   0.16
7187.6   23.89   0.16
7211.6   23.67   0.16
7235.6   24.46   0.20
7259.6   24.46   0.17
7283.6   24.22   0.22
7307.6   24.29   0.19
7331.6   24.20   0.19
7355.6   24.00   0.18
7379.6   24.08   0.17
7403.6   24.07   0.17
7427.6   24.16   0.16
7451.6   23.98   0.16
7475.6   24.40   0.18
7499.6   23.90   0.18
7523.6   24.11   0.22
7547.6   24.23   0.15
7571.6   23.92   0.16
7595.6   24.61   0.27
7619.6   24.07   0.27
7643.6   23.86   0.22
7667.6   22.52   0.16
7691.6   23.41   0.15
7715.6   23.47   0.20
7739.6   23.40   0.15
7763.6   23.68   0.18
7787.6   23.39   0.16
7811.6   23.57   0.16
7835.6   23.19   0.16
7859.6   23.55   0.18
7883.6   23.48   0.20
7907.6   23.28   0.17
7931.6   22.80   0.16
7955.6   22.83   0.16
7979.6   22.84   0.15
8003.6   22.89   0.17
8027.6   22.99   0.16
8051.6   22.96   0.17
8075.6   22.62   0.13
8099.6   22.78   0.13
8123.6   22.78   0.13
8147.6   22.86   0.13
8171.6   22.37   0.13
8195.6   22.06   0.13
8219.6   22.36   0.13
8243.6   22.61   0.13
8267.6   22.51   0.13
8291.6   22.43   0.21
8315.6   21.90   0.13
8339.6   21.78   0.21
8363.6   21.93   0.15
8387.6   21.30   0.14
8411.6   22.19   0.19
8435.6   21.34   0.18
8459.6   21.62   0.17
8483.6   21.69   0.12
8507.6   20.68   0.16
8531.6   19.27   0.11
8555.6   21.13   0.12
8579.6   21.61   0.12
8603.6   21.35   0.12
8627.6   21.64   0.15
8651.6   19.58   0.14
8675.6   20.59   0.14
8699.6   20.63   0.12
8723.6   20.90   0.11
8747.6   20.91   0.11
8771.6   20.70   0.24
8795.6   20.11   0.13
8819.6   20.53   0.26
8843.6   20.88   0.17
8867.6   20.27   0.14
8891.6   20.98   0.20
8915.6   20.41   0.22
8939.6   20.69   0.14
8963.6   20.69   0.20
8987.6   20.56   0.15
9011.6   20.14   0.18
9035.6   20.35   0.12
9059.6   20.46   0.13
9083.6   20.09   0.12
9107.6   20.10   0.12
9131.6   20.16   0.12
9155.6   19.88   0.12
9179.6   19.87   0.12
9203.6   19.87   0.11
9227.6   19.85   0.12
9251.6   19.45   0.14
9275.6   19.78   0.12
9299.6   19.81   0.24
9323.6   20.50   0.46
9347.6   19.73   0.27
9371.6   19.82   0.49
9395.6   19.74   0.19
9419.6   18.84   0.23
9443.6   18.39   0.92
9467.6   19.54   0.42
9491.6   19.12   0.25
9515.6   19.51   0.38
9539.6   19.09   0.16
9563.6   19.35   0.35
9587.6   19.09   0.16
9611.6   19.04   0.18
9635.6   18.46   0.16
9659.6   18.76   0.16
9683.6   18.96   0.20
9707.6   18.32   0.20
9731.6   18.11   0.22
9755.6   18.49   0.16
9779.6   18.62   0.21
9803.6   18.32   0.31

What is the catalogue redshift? 0.00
